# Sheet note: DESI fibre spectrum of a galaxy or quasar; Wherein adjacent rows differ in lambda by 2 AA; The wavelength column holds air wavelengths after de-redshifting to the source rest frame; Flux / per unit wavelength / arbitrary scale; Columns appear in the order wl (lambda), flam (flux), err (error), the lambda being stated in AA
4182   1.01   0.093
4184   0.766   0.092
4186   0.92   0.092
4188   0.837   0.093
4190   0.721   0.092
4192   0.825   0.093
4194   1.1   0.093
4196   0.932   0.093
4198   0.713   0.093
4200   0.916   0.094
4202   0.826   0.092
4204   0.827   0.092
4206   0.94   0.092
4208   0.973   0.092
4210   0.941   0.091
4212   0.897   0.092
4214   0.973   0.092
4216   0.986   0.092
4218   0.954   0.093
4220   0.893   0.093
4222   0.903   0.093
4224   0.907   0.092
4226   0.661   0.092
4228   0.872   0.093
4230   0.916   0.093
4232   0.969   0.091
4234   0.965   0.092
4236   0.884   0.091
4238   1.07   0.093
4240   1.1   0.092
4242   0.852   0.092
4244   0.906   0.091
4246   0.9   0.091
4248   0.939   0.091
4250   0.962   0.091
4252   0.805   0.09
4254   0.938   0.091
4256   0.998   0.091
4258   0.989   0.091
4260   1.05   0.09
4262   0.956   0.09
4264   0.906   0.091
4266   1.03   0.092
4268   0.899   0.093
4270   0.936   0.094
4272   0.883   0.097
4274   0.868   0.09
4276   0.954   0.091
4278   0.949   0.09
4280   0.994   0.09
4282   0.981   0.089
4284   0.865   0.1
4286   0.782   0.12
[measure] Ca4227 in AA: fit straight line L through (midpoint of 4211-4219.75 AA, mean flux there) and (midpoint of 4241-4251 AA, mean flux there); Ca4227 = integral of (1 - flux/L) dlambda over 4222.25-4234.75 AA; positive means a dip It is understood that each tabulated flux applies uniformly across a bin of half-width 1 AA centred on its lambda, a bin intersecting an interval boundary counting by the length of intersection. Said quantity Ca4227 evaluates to 0.7 AA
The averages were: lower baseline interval 0.947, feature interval 0.881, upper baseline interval 0.912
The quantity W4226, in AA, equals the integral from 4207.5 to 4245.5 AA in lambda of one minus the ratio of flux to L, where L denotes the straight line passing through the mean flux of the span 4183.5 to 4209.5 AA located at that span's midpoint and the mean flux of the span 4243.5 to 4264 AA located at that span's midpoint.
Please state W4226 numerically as -0.7 AA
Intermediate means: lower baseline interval 0.872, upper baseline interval 0.943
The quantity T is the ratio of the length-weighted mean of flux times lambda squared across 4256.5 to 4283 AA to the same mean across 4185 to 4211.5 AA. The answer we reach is 1.1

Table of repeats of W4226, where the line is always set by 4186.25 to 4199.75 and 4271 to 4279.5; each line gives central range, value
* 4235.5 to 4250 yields -0.9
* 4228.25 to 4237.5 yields -0.5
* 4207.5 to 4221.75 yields -1.1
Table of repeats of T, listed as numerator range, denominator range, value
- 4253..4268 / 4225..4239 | 1.09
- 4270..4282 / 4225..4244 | 1.04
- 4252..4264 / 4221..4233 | 1.12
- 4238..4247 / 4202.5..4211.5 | 1.06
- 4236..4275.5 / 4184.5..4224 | 1.08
